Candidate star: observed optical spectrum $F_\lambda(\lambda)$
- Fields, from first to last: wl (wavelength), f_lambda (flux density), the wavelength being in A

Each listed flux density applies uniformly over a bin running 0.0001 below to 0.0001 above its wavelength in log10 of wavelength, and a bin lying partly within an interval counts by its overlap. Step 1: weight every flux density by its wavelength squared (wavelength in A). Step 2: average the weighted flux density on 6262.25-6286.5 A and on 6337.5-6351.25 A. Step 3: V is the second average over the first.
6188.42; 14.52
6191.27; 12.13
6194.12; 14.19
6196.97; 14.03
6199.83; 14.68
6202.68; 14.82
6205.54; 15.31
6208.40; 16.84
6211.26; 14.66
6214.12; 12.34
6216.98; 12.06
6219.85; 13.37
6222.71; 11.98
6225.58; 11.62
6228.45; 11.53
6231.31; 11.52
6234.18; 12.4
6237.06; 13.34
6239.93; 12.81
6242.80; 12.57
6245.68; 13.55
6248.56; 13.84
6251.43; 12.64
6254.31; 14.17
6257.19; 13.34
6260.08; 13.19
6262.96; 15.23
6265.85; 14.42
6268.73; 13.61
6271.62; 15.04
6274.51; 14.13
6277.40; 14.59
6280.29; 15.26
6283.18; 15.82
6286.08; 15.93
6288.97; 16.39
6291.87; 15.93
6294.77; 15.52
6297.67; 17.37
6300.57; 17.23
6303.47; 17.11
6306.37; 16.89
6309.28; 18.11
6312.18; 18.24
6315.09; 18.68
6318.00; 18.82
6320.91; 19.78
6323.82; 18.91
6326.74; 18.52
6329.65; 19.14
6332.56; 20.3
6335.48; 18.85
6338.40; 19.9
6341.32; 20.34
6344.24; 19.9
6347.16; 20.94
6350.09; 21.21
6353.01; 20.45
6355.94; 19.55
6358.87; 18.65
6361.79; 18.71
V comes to 1.4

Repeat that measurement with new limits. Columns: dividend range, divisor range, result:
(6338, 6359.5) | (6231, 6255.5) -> 1.60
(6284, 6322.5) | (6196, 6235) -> 1.34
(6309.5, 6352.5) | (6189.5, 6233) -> 1.51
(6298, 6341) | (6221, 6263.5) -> 1.48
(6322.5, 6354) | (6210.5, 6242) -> 1.65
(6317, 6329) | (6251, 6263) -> 1.43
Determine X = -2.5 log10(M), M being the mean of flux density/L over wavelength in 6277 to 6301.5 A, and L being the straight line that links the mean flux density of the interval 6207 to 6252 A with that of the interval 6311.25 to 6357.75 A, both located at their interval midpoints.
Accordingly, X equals 0.05 mag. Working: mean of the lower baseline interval 12.9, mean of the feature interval 16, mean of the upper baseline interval 19.6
